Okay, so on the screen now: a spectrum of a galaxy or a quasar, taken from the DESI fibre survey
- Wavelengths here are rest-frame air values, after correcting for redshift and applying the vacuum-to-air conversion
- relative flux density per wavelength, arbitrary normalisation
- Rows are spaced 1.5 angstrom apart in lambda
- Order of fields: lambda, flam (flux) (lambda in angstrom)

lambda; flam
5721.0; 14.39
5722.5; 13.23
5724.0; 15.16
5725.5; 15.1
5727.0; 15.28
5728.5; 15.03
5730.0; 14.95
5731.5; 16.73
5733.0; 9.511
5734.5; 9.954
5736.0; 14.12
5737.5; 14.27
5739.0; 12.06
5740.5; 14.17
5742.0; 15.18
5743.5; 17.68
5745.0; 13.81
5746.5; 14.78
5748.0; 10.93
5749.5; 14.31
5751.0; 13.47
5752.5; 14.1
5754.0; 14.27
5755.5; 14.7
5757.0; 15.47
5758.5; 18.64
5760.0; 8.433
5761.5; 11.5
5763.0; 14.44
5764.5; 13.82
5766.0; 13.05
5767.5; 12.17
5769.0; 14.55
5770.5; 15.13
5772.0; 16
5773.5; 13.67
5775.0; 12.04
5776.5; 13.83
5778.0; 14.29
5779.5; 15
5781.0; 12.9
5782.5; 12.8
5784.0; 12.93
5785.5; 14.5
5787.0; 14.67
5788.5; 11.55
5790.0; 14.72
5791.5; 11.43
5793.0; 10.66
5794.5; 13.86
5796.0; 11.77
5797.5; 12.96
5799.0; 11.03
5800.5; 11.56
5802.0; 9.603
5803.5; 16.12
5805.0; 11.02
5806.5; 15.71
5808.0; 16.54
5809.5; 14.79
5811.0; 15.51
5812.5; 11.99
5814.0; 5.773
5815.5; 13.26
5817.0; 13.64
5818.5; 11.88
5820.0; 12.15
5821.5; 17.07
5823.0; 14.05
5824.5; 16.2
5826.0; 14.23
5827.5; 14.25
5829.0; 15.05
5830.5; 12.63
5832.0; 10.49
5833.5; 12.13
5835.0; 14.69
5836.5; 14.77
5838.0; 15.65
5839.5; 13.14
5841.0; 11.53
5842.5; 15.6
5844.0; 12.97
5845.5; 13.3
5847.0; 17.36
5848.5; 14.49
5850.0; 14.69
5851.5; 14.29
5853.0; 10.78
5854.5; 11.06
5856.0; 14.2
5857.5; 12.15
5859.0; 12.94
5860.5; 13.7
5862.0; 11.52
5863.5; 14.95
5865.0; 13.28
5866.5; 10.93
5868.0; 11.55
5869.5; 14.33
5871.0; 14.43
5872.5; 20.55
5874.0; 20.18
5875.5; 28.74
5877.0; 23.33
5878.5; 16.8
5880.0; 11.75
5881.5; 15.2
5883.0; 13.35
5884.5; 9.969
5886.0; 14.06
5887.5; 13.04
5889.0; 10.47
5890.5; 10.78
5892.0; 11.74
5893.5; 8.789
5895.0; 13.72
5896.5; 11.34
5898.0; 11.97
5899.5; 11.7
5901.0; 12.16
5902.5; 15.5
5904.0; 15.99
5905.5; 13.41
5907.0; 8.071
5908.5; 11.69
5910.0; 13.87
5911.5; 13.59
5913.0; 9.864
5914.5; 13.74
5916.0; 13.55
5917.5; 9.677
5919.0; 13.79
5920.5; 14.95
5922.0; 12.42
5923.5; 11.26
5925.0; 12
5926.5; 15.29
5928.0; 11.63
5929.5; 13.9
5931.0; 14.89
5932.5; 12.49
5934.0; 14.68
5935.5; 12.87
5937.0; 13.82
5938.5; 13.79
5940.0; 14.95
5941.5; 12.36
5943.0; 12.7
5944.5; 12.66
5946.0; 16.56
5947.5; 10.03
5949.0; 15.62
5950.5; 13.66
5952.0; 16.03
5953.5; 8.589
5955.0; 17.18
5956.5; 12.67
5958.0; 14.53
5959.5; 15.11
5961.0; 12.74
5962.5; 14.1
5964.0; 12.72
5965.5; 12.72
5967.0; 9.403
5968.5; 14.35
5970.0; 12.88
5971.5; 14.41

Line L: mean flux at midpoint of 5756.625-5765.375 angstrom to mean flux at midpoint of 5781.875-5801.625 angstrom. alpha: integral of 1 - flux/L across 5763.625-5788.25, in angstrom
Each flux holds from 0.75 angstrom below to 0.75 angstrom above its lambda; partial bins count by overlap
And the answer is -1.3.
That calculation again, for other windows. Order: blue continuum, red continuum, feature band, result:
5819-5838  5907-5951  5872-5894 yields -2.8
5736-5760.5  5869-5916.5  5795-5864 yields 3.5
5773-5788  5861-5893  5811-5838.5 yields 1.5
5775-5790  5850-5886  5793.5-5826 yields 1.8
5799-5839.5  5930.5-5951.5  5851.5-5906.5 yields -1.3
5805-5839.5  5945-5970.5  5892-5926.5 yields 2.7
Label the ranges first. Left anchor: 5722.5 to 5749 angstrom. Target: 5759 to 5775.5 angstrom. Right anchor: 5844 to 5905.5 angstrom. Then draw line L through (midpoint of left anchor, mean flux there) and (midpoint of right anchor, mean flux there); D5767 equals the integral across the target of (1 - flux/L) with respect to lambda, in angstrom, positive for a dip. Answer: 0.89 angstrom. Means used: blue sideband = 14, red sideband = 14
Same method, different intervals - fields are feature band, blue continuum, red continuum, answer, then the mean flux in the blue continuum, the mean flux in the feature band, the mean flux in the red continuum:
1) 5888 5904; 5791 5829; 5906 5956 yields 1.3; 13.1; 12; 13.1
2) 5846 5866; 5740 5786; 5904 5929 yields -0.5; 13.9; 13.5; 12.5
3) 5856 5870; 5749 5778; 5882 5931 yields 0.0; 13.9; 12.9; 12.5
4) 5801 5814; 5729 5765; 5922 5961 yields 0.3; 13.8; 13.4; 13.5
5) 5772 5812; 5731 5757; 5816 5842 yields 1.3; 13.8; 13.3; 13.8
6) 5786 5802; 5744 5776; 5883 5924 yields 1.3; 13.8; 12.3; 12.3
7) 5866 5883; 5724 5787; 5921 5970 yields -4.3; 13.9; 17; 13.4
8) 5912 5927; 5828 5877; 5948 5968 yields 1.3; 14.5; 12.6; 13.4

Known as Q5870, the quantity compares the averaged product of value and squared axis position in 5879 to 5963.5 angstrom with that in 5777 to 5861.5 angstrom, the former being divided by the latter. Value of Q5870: 1.0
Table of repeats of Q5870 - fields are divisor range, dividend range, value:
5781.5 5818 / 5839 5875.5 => 1.13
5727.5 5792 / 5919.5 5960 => 1.05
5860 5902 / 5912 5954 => 0.95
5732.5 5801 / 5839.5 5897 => 1.08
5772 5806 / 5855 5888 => 1.19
